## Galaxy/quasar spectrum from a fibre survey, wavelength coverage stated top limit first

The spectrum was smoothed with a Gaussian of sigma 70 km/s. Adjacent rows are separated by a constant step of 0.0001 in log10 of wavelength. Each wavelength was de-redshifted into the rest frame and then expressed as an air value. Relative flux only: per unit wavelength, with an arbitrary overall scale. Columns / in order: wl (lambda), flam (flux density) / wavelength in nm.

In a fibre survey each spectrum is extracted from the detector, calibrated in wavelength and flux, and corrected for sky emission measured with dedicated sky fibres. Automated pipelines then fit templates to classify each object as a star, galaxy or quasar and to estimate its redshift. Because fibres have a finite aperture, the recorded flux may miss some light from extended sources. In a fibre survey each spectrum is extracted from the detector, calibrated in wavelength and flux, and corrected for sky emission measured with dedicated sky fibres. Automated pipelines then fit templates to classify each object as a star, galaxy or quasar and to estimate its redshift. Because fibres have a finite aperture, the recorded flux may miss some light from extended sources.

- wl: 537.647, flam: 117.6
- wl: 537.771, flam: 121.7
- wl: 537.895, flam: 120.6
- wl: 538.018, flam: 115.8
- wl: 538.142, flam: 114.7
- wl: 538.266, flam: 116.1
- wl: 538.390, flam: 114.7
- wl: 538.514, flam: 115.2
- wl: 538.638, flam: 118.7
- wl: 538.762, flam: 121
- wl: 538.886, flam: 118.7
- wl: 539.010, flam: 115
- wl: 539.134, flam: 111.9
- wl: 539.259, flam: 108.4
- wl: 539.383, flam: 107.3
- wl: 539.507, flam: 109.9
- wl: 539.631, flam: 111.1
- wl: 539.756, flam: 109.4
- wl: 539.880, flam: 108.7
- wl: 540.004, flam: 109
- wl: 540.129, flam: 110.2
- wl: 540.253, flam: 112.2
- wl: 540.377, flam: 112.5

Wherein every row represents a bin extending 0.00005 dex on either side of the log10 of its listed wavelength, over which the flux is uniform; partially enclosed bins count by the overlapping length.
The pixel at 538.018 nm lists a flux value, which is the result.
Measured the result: 115.8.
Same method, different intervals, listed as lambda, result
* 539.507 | 109.9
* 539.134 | 111.9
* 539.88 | 108.7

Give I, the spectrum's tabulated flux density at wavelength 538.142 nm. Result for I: 114.7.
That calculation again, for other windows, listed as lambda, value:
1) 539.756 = 109.4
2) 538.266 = 116.1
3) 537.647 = 117.6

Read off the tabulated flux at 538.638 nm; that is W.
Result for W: 118.7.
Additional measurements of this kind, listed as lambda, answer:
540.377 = 112.5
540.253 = 112.2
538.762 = 121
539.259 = 108.4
